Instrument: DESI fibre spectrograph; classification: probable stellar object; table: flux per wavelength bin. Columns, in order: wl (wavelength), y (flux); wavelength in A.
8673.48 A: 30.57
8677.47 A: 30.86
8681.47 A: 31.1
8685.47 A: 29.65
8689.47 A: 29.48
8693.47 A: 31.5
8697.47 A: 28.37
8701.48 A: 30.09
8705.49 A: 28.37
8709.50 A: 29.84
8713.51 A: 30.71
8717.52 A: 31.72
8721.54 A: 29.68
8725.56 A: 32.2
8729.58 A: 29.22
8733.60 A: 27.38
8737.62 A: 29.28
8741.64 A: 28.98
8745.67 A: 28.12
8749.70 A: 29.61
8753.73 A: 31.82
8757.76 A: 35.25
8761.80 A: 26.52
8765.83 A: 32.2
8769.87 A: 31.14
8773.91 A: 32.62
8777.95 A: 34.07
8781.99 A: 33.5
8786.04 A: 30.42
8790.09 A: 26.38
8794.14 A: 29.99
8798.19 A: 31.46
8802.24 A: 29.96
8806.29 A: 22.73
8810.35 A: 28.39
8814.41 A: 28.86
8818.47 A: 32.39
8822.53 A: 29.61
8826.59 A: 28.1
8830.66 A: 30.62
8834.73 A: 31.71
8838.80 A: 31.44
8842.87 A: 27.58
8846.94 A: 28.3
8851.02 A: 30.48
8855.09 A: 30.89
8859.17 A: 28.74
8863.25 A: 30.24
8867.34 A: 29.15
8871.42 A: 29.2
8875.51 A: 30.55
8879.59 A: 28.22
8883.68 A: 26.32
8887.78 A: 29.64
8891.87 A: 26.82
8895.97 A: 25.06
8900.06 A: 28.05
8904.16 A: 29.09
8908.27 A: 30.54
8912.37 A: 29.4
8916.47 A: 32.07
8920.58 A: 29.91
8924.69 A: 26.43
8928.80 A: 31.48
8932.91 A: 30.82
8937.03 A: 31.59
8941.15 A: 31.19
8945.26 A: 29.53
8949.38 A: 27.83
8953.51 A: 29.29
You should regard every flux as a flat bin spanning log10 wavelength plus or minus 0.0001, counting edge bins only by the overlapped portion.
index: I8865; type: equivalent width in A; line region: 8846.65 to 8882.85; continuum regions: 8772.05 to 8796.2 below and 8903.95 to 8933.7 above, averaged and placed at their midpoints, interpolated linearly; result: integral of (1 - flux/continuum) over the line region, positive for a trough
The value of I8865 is 1.2 A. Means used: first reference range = 31.1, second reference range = 30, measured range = 29.5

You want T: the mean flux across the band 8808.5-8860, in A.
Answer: 29.8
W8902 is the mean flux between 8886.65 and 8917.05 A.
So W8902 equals 28.7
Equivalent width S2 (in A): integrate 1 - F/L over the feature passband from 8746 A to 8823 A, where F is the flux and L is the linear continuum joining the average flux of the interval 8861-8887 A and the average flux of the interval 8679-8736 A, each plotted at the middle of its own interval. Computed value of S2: -2.15 A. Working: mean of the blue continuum 30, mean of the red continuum 29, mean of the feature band 30.3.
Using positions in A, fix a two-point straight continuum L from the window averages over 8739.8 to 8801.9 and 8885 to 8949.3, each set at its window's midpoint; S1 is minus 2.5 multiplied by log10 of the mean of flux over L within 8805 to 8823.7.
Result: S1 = 0.066 mag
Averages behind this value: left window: 30.8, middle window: 28.6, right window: 29.4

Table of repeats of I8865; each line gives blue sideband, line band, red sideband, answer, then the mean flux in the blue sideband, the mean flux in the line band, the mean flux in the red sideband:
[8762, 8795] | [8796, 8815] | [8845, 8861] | 1.43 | 31.1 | 28.3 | 29.6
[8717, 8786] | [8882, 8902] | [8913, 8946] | 2.14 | 30.8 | 27.2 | 30.4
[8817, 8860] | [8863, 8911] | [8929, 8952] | 2.55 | 30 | 28.5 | 30.3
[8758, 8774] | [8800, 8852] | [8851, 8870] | 1.68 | 30.9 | 29.2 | 29.8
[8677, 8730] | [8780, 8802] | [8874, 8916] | -0.67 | 30.2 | 30.3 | 28.5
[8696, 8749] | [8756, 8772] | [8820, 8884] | -0.91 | 29.5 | 31.2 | 29.6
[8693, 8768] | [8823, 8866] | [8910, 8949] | 0.45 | 30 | 29.8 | 30.2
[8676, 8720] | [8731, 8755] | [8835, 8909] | 0.57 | 30.1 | 29.1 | 28.9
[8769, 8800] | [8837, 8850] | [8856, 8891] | 0.25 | 31.2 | 29.2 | 29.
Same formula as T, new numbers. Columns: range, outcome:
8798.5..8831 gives 28.9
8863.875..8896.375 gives 28.4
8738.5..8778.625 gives 30.9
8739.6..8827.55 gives 30.1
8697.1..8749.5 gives 29.6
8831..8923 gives 29.3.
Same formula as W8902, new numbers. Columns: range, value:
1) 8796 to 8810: 28.1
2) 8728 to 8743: 28.7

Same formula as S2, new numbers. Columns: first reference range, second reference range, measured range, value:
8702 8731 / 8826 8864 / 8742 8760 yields -0.5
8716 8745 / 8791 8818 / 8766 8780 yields -1.7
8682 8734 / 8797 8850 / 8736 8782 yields -2.1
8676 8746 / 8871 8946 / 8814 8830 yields -0.2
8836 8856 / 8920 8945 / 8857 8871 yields 0.2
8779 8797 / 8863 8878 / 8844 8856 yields 0.1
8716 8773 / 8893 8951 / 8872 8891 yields 0.7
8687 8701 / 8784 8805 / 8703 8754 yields 0.0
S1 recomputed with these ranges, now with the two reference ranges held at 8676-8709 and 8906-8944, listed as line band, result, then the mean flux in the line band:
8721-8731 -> -0.020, 30.5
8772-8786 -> -0.100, 33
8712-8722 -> -0.032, 30.9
